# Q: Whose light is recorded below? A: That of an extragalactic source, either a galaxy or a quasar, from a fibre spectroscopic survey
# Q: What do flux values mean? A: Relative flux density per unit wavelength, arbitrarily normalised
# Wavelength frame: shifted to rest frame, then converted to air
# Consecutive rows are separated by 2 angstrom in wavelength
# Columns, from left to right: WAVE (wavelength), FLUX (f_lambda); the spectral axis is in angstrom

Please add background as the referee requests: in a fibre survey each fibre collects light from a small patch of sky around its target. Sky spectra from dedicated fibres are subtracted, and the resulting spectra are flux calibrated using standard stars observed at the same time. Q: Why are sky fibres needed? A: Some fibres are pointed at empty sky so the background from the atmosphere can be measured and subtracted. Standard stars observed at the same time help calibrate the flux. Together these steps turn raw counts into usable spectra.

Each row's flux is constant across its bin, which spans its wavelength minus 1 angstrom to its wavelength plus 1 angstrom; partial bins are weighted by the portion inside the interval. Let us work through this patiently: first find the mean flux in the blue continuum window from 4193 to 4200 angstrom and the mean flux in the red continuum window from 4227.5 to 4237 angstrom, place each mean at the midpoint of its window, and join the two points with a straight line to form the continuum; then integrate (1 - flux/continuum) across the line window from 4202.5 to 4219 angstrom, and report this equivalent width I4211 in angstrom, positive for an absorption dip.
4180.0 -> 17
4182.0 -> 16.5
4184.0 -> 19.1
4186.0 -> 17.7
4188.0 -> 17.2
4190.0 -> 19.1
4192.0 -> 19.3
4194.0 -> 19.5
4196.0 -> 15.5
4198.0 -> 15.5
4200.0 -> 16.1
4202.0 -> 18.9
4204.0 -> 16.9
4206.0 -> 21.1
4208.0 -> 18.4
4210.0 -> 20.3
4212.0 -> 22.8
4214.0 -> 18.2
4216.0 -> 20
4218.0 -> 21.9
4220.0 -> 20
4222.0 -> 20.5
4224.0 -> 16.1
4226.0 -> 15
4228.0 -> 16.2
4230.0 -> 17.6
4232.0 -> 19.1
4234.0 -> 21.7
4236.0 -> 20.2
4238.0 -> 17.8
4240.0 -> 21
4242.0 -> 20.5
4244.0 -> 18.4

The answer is -2.1 angstrom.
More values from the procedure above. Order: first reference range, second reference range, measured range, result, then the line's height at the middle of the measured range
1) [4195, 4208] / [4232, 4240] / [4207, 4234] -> -0.4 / 18.8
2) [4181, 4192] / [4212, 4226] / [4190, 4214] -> 0.1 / 18.7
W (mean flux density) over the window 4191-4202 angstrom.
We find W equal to 17.3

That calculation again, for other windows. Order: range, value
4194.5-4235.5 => 18.6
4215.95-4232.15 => 18.4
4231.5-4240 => 19.9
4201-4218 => 19.7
